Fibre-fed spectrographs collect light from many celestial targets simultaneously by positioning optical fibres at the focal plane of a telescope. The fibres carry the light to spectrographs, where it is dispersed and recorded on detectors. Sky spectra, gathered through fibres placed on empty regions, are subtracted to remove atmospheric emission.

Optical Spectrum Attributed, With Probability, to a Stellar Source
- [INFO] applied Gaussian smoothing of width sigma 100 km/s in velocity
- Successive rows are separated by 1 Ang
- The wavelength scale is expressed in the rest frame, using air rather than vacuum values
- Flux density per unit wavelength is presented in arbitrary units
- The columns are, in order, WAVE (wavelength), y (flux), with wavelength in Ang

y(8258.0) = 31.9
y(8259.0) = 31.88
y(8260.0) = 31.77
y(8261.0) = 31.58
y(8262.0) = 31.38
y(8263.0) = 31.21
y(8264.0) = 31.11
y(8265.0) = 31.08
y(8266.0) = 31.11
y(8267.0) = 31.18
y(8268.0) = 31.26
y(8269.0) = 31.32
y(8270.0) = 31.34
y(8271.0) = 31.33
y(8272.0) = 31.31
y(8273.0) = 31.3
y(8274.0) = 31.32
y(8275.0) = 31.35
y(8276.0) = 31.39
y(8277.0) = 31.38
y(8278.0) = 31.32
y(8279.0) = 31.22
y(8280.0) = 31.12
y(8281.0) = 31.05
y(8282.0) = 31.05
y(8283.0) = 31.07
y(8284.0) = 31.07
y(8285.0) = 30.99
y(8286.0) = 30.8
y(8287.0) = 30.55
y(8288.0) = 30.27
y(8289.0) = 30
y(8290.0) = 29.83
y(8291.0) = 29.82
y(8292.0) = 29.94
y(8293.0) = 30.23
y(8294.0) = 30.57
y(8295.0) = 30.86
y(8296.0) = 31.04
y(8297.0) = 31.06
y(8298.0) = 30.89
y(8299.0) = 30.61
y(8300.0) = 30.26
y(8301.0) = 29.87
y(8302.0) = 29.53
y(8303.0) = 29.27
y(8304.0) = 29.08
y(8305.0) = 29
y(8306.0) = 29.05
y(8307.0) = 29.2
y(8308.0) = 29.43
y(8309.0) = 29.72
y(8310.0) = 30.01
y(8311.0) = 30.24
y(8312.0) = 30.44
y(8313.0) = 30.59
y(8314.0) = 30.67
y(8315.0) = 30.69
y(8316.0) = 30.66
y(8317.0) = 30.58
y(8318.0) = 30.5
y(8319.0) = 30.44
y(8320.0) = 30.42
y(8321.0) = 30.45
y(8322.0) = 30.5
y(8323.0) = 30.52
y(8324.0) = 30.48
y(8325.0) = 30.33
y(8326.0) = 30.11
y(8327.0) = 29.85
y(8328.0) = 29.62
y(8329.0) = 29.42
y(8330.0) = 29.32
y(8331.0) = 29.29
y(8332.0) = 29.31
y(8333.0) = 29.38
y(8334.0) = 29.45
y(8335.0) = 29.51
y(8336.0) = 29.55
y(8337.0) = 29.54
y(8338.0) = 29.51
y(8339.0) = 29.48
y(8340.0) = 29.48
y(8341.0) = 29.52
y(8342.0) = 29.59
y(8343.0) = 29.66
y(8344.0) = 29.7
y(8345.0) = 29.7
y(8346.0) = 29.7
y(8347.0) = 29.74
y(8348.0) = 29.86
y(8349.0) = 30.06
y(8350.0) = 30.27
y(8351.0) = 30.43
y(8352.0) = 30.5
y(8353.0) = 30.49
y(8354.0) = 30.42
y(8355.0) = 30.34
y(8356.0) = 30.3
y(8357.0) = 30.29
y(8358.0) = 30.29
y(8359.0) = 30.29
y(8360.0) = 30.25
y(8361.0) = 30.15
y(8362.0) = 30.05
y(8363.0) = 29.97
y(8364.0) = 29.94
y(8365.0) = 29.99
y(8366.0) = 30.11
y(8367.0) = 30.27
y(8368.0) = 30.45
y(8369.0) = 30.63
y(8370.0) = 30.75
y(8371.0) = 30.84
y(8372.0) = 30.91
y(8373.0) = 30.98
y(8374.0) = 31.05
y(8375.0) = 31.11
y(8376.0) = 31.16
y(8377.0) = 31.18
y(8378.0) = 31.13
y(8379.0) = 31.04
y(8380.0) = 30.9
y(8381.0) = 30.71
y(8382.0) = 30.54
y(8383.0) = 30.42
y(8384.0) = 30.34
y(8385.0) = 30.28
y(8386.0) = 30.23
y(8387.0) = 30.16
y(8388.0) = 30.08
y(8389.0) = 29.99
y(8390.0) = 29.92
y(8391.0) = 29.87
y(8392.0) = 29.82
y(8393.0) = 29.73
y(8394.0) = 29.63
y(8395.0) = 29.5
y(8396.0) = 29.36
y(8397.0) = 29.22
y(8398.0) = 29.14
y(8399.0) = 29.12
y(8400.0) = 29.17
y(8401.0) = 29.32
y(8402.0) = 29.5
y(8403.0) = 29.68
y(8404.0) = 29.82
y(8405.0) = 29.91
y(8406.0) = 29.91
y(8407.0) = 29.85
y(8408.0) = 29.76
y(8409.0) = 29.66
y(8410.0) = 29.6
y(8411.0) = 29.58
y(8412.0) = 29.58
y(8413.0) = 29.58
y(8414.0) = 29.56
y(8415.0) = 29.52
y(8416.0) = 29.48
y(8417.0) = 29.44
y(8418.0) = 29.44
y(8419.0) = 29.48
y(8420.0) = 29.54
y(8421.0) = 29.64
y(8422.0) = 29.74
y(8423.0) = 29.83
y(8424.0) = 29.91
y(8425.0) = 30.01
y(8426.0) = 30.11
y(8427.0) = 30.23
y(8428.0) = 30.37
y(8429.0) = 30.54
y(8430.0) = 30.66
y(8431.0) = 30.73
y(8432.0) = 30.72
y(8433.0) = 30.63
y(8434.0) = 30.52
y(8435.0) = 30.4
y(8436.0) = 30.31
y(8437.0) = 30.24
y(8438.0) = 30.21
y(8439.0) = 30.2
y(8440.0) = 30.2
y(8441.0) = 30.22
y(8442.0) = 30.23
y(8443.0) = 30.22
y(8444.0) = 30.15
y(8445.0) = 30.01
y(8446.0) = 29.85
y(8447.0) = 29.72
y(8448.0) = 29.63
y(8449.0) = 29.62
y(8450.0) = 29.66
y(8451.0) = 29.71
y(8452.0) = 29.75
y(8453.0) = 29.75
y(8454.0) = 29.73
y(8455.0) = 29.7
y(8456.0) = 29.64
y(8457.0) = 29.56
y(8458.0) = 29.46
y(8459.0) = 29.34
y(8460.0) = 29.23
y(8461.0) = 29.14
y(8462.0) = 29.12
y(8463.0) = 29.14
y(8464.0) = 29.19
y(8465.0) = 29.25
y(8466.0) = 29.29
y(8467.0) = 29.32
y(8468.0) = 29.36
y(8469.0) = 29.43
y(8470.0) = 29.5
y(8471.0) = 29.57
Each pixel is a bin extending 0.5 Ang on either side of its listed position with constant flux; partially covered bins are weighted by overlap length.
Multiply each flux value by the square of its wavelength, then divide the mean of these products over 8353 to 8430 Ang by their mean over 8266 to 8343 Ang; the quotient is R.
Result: 1.01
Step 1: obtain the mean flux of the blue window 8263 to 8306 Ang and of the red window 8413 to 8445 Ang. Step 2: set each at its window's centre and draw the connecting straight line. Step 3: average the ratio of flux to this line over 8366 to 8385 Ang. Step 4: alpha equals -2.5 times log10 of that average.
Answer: -0.02 mag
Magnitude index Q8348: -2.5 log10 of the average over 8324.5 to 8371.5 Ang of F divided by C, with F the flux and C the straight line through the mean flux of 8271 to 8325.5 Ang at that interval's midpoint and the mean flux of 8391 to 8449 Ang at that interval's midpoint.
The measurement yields 0.01 mag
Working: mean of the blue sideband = 30.5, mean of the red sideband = 29.9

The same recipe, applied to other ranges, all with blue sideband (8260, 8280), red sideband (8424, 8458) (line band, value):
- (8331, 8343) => 0.048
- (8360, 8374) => 0.007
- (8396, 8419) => 0.029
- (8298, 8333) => 0.035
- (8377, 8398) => 0.012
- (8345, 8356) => 0.020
